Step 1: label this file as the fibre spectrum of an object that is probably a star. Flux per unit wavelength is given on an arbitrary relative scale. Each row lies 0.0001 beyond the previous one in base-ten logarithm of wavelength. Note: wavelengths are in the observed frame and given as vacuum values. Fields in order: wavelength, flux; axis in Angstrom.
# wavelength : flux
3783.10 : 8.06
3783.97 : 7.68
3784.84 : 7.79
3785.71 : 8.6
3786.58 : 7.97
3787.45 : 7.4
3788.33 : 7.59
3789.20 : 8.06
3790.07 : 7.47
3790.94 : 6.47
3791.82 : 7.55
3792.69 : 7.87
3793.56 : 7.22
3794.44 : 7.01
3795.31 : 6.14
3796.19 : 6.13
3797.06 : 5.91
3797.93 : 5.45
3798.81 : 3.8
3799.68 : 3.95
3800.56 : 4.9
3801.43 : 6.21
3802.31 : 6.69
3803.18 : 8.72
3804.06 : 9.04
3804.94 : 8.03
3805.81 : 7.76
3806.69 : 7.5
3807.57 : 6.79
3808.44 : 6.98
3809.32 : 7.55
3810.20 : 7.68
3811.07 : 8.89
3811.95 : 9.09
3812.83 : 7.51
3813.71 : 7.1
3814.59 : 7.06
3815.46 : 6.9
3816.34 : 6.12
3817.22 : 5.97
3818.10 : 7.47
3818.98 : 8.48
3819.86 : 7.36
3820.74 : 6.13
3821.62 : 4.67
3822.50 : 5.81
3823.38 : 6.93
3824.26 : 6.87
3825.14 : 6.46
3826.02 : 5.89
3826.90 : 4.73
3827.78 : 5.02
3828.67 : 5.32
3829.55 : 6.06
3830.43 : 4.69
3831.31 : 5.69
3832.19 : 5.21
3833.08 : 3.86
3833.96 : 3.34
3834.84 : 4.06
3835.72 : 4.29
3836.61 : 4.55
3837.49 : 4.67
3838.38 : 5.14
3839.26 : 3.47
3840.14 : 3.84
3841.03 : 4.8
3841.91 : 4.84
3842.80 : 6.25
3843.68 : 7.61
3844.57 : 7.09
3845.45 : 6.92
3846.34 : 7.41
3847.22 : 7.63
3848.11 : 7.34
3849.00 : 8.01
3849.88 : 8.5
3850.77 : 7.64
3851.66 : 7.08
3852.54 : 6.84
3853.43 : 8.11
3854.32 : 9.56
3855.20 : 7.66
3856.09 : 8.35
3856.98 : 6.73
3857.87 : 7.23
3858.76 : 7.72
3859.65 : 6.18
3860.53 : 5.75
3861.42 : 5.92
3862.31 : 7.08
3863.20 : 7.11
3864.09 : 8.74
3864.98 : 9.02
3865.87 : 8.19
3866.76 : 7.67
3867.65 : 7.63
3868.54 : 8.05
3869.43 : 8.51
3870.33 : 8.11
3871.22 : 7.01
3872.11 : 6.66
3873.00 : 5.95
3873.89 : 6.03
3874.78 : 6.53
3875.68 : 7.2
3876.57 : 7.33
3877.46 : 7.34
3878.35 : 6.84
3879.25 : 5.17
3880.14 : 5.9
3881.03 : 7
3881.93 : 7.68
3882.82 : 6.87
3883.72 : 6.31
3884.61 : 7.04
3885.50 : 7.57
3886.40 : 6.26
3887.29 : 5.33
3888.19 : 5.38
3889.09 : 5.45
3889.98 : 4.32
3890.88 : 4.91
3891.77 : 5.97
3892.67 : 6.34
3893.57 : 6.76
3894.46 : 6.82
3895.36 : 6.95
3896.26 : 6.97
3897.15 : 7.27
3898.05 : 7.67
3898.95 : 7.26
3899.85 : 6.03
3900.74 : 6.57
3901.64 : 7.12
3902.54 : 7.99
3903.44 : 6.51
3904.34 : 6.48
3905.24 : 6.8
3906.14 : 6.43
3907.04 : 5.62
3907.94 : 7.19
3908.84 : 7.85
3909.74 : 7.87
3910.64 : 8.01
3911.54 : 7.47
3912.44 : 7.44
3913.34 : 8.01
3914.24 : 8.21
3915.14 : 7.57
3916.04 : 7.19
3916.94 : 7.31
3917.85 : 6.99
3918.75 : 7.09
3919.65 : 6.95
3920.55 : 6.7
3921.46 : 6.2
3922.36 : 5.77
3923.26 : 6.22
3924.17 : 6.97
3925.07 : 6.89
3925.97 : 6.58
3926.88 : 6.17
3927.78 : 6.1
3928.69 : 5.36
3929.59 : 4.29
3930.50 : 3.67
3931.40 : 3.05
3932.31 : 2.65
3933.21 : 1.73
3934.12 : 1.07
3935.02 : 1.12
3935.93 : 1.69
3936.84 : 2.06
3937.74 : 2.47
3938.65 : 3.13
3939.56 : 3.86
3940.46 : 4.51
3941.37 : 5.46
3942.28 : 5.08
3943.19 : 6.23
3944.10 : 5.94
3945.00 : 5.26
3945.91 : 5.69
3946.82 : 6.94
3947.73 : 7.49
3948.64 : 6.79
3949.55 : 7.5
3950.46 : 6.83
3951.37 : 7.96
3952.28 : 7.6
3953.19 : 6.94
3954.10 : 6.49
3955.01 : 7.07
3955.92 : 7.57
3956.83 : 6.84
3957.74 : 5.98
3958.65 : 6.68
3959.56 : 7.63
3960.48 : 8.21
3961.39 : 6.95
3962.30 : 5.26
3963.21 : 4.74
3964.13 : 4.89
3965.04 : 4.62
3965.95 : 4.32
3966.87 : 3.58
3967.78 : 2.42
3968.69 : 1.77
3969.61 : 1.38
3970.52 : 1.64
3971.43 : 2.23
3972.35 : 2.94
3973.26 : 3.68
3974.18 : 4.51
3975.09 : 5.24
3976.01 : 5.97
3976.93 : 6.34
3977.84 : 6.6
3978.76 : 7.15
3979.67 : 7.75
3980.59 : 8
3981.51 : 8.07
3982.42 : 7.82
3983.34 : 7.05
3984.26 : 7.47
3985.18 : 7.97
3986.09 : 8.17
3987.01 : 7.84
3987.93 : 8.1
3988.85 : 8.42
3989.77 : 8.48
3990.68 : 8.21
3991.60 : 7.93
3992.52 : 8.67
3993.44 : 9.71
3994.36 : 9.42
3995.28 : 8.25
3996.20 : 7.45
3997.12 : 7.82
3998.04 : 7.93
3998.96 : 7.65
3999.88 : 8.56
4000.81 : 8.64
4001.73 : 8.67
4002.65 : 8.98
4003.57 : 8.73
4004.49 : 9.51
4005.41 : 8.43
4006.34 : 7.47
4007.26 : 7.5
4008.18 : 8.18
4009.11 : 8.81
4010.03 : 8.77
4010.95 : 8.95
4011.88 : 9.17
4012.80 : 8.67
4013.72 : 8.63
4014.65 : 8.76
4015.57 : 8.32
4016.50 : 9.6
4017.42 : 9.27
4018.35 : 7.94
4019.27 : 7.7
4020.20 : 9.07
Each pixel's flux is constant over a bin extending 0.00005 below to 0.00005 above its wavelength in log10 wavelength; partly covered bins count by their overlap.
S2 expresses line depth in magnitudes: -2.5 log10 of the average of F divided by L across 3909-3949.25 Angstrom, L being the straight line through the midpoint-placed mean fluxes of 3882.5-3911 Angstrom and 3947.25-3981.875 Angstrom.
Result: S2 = 0.12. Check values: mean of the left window 6.62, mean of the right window 5.72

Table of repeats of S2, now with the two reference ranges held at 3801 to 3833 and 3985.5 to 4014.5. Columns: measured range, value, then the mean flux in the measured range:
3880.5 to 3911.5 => 0.125 mag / 6.67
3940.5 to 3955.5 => 0.217 mag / 6.52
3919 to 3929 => 0.209 mag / 6.38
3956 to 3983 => 0.464 mag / 5.32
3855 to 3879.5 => 0.000 mag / 7.21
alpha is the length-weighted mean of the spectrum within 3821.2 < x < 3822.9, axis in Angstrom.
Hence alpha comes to 5.23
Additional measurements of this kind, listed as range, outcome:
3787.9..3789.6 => 7.83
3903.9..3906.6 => 6.56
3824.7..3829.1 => 5.48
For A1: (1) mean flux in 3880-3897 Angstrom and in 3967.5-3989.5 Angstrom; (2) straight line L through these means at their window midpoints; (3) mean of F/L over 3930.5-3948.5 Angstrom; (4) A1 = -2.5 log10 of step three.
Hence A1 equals 0.44 mag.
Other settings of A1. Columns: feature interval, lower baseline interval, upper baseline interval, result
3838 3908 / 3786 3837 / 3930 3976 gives -0.19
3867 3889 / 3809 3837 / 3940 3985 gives -0.13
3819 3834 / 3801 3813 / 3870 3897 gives 0.29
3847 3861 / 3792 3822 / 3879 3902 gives -0.14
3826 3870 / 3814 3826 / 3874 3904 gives 0.02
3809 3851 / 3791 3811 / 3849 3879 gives 0.14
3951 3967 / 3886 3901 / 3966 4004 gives 0.04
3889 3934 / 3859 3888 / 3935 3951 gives -0.08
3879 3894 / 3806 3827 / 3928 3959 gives -0.04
